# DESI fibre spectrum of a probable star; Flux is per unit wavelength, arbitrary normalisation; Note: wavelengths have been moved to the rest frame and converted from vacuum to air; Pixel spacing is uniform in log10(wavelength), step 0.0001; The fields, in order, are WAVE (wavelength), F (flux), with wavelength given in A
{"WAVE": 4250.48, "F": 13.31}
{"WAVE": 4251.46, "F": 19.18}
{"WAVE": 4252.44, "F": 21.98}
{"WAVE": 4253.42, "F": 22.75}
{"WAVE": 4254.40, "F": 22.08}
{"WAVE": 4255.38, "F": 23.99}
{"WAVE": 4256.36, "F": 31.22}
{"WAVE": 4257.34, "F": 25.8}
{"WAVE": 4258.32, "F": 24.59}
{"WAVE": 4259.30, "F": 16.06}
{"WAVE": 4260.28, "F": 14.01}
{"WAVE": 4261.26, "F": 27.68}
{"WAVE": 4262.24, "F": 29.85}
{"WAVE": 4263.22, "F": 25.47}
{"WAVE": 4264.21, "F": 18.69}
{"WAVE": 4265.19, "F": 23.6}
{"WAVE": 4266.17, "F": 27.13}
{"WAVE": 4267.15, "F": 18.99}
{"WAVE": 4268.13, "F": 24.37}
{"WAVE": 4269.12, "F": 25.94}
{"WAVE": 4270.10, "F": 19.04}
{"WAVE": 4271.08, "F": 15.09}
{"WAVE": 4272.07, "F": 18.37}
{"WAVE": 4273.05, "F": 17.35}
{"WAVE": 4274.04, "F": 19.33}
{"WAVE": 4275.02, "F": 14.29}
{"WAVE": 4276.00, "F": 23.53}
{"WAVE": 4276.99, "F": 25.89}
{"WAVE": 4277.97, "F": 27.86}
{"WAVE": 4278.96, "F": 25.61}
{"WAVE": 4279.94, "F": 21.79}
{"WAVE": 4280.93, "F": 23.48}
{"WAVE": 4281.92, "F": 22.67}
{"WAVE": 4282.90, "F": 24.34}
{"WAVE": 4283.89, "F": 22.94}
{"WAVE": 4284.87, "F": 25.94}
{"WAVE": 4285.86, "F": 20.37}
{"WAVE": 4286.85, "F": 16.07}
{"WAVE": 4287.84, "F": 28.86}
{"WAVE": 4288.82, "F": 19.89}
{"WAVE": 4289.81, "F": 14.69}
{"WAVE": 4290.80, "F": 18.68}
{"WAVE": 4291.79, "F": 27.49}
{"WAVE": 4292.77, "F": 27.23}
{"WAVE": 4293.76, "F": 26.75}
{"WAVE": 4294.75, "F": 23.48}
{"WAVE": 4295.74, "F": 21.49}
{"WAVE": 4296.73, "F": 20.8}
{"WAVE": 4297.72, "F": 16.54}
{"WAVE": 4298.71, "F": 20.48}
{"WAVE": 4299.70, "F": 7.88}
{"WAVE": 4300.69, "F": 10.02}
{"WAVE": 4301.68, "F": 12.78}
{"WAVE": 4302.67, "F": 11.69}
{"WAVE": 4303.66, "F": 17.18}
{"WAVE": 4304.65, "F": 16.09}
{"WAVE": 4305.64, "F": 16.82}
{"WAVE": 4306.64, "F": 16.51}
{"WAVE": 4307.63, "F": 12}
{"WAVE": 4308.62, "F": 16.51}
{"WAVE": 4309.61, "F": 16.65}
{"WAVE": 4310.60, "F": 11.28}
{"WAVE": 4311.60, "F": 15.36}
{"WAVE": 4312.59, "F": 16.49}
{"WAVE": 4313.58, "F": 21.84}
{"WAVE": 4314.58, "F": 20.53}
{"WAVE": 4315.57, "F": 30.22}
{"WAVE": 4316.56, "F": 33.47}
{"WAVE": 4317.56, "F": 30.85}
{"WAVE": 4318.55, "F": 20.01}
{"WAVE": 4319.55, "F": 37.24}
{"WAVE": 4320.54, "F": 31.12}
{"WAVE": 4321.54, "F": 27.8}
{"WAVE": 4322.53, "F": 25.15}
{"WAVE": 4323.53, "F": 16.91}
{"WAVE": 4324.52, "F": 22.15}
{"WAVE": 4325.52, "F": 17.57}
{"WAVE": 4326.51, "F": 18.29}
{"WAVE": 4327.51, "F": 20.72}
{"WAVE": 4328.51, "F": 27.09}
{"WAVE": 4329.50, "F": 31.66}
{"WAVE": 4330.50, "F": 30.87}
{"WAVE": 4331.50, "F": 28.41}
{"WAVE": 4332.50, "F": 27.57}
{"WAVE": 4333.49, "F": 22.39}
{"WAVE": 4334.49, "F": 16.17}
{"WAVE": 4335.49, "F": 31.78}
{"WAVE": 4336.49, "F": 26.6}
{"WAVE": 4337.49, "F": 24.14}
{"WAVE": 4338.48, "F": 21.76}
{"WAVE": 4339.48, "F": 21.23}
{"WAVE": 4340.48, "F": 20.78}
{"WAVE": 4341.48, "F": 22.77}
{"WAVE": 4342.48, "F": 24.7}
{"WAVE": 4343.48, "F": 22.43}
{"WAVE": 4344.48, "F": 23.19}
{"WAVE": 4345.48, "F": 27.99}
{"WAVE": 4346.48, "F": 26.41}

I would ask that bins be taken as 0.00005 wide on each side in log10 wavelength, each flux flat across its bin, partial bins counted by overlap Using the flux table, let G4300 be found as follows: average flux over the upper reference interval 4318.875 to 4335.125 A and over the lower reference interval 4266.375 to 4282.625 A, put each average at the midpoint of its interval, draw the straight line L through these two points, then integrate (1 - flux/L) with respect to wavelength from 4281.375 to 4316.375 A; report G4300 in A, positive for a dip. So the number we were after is 5.9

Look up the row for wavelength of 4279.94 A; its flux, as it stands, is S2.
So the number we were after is 21.79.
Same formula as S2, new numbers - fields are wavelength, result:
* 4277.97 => 27.86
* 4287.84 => 28.86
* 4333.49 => 22.39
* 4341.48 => 22.77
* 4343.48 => 22.43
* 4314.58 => 20.53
